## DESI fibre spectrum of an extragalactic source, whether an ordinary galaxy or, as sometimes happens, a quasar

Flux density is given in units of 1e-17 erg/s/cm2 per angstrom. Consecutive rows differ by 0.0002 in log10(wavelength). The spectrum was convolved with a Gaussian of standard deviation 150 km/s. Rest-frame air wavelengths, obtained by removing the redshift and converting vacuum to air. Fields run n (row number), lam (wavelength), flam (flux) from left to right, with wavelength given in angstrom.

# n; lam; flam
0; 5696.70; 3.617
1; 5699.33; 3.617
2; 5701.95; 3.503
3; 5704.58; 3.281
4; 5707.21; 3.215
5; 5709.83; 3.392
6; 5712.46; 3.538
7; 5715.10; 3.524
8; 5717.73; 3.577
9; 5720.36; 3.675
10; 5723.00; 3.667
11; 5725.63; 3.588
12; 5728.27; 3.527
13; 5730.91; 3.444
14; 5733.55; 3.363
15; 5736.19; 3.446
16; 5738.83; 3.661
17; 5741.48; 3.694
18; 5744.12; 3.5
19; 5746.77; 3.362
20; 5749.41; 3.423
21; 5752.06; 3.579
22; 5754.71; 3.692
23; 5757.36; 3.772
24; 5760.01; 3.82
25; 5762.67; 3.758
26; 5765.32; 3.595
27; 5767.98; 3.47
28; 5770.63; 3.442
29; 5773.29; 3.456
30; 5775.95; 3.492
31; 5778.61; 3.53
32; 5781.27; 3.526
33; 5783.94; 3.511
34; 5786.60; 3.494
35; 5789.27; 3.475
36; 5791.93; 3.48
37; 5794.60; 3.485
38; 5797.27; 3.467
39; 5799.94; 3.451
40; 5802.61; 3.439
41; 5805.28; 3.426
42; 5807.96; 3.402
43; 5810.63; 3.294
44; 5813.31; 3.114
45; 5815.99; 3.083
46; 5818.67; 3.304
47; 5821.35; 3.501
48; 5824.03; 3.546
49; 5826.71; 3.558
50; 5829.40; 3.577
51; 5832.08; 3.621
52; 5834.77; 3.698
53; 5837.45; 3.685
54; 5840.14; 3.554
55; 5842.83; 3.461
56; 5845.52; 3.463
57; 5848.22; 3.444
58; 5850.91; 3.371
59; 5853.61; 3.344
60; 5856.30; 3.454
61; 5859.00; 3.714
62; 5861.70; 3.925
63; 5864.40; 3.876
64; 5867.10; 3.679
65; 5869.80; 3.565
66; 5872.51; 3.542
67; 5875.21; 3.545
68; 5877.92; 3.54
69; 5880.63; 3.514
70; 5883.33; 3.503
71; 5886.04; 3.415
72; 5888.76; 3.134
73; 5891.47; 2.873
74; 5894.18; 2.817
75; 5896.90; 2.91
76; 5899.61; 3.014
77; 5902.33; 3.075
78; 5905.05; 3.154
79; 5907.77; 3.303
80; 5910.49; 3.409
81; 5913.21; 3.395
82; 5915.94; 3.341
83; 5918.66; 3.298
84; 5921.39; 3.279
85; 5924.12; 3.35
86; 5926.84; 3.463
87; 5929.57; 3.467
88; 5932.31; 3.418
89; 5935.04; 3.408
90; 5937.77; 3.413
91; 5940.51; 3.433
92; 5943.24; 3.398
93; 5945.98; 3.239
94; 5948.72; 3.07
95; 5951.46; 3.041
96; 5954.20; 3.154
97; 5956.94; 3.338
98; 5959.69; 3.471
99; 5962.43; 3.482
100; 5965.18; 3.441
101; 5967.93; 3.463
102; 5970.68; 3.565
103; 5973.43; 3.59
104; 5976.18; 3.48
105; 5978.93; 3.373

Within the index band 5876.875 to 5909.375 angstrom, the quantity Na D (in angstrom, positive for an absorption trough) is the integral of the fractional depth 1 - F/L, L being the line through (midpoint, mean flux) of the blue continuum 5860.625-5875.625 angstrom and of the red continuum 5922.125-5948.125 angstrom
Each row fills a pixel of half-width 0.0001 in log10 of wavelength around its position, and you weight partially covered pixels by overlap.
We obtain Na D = 3.6 angstrom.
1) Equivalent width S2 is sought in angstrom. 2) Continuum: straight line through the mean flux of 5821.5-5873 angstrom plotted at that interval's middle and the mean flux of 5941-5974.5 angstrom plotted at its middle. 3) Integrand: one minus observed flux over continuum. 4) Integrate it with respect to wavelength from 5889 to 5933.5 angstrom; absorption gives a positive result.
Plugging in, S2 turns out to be 2.9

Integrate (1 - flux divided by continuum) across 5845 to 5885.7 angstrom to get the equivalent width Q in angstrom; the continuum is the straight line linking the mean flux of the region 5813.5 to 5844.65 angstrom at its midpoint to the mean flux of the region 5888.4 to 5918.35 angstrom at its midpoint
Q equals -3.0 angstrom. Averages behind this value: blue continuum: 3.49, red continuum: 3.14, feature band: 3.56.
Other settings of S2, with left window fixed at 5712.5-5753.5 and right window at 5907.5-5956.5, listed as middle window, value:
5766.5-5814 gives 0.40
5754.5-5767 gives -0.77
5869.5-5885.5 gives -0.67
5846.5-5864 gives -0.78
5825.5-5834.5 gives -0.43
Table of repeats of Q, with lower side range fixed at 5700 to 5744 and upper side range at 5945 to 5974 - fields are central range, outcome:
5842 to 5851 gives -0.1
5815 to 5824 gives 0.3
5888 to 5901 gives 1.7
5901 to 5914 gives 0.5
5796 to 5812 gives 0.2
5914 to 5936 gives -0.1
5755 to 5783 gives -0.9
